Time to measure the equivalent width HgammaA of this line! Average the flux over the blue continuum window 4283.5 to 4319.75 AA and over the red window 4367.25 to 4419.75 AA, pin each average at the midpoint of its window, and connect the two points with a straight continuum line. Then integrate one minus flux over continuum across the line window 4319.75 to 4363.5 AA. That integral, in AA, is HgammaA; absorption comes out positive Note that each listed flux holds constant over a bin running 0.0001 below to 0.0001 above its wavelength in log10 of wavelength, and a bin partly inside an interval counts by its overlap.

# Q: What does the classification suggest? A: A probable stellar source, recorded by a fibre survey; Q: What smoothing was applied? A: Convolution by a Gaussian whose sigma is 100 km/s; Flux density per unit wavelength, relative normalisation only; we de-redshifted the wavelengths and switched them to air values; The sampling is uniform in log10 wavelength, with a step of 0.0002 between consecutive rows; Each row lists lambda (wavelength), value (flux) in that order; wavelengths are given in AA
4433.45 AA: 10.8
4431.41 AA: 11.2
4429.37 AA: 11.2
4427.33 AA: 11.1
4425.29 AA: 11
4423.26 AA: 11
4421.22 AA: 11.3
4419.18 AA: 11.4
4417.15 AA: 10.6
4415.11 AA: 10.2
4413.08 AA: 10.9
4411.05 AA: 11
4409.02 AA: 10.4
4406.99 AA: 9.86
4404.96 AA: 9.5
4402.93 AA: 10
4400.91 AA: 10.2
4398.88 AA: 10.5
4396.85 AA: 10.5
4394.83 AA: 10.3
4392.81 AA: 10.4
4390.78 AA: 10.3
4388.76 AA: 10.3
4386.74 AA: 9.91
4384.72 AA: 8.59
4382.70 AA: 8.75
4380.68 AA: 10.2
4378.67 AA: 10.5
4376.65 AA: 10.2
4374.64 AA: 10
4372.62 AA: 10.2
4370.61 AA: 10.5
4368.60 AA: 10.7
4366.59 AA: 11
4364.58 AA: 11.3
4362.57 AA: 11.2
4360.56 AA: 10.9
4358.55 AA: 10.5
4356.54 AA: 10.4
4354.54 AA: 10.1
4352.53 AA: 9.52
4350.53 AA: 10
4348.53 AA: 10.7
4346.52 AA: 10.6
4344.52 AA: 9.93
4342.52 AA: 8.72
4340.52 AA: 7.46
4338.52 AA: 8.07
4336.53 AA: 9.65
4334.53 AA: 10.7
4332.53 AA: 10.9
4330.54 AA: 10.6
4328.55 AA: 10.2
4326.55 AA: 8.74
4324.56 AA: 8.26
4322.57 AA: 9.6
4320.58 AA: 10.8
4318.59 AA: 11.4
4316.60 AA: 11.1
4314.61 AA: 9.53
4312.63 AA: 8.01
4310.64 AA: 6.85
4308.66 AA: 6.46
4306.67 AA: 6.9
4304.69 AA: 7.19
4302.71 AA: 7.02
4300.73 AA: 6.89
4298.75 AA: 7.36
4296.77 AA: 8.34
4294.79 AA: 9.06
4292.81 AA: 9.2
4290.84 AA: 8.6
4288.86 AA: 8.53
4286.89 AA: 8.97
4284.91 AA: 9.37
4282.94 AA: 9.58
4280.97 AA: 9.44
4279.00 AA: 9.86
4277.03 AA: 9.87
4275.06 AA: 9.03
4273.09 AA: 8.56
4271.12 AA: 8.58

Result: -3.3 AA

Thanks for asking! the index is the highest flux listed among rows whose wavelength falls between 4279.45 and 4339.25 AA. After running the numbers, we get 11.4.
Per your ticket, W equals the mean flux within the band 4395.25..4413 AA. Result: 10.3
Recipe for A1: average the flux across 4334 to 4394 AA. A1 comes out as 10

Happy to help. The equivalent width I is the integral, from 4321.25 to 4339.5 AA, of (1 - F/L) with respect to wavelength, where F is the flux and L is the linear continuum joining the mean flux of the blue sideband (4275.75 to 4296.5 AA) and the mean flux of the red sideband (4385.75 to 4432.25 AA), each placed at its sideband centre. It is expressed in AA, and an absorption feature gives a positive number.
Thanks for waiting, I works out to 0.1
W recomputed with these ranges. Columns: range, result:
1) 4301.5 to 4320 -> 8.32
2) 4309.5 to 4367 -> 9.87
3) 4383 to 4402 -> 10.1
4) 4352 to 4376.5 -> 10.5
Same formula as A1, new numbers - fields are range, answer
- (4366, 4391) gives 10.1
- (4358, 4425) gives 10.4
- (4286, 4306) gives 8.09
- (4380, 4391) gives 9.61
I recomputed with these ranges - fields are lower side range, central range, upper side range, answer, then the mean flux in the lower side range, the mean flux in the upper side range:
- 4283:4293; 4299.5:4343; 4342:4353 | 3.1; 8.98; 9.98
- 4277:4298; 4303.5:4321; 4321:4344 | 1.3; 9.11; 9.4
